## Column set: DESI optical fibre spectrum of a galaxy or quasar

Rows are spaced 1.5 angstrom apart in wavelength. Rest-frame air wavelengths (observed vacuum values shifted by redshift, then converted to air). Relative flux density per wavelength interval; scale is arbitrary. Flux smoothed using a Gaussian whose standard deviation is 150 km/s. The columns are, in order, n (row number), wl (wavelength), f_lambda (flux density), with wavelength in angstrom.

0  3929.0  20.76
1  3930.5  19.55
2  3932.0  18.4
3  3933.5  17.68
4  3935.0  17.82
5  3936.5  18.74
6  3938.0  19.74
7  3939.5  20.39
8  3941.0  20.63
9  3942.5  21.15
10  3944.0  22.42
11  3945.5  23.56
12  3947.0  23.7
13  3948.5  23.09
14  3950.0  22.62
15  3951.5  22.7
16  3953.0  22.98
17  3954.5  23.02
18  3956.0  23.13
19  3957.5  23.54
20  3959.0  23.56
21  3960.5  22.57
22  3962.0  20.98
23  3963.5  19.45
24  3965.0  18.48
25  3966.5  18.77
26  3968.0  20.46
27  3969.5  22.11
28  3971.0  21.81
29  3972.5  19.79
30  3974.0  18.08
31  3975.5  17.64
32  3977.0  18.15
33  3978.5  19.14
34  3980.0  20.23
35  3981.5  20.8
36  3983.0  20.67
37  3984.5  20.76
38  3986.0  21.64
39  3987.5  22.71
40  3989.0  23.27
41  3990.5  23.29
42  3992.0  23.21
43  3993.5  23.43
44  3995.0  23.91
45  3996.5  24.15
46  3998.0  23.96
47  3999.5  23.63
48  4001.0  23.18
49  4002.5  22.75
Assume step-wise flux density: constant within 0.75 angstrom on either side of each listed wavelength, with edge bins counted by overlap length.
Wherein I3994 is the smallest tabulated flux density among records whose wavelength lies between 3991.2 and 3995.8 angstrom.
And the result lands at 23.21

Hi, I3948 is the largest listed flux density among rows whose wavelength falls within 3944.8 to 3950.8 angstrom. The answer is 23.7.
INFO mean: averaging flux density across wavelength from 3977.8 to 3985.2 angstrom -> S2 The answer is 20.3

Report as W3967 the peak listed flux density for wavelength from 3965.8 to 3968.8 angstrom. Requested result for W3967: 20.46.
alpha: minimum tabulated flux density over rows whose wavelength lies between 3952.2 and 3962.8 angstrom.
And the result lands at 20.98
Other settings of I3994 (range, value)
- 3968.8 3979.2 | 17.64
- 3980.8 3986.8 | 20.67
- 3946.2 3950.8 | 22.62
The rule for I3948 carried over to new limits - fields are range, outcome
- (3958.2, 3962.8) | 23.56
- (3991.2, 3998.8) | 24.15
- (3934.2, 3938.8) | 19.74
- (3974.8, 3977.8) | 18.15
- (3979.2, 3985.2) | 20.8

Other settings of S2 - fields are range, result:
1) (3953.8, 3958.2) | 23.2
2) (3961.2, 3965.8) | 19.7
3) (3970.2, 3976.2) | 19.4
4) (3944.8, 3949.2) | 23.5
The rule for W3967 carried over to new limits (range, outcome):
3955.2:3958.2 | 23.54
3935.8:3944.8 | 22.42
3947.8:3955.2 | 23.09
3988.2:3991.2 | 23.29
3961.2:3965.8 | 20.98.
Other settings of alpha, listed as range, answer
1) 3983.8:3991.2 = 20.76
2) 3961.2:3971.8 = 18.48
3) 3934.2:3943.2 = 17.82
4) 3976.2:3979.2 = 18.15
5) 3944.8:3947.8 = 23.56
